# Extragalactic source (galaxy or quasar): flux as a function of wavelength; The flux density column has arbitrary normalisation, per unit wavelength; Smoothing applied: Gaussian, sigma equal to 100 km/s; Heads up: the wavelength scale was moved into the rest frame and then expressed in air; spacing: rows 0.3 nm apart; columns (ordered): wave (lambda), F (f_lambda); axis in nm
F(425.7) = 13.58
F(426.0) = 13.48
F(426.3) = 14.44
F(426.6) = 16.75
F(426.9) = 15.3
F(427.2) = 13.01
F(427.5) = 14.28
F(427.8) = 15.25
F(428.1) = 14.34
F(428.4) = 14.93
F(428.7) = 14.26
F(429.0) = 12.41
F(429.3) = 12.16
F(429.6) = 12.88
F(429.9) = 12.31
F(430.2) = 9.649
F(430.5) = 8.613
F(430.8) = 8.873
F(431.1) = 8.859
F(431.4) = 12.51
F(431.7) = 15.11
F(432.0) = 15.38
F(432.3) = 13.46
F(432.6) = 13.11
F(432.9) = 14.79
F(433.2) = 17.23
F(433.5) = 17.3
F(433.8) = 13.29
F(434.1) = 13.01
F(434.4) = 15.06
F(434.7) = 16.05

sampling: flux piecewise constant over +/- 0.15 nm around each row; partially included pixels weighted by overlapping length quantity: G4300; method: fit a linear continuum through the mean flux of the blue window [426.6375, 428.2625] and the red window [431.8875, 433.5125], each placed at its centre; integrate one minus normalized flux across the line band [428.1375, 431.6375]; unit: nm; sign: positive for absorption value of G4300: 0.72 nm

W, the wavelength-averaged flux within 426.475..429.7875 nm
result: 14.1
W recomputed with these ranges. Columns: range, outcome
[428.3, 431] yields 11.7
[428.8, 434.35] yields 12.9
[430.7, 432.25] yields 12.3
